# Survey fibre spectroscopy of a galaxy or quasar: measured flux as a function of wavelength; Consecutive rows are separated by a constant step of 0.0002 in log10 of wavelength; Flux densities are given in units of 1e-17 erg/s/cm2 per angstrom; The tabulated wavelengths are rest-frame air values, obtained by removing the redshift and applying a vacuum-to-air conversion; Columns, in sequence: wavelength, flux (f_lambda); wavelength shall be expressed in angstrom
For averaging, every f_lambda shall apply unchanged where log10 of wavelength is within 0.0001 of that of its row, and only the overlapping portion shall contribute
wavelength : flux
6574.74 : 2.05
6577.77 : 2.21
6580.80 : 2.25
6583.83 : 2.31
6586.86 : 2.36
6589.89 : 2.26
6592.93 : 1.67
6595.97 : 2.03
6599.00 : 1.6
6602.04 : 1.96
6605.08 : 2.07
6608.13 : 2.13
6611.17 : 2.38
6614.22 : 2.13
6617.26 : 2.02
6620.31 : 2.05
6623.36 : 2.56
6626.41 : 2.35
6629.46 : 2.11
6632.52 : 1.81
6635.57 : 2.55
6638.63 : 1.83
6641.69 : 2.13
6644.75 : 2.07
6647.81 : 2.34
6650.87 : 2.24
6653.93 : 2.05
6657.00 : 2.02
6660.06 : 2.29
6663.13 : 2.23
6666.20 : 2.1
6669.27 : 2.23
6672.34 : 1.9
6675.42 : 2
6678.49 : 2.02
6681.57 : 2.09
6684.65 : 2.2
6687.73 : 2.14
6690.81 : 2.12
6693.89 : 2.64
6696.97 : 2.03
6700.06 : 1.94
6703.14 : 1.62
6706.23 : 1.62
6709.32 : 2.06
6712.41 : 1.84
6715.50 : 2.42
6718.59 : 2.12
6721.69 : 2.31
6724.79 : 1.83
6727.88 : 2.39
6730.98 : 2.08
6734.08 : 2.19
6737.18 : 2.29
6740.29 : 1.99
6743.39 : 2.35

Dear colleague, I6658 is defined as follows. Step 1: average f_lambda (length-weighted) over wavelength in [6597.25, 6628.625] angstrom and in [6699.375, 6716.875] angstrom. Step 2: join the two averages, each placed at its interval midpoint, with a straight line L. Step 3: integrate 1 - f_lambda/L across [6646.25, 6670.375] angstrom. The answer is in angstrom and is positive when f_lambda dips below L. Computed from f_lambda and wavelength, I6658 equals -2.0 angstrom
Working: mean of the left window 2.12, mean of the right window 1.91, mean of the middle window 2.19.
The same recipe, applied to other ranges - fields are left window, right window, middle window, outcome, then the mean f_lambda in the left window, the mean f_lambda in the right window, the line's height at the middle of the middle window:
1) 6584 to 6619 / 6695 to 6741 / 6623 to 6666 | -2.29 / 2.07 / 2.06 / 2.06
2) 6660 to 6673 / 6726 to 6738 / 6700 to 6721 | 2.29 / 2.15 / 2.22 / 2.2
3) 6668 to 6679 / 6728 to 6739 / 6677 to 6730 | 0.96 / 2.03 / 2.21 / 2.12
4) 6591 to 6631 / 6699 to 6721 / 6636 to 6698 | -3.96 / 2.08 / 1.96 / 2.01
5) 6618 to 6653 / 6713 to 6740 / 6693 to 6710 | 1.75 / 2.18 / 2.18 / 2.18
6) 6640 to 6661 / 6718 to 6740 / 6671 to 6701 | 0.66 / 2.16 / 2.16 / 2.16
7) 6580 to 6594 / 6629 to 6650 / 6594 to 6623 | 1.36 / 2.18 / 2.12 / 2.16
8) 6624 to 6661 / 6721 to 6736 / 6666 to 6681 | 0.75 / 2.16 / 2.16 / 2.16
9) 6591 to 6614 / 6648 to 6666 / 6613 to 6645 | -1.08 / 1.99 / 2.17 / 2.08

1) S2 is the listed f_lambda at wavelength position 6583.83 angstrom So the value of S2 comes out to 2.31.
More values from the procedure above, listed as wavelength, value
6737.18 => 2.29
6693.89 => 2.64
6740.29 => 1.99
